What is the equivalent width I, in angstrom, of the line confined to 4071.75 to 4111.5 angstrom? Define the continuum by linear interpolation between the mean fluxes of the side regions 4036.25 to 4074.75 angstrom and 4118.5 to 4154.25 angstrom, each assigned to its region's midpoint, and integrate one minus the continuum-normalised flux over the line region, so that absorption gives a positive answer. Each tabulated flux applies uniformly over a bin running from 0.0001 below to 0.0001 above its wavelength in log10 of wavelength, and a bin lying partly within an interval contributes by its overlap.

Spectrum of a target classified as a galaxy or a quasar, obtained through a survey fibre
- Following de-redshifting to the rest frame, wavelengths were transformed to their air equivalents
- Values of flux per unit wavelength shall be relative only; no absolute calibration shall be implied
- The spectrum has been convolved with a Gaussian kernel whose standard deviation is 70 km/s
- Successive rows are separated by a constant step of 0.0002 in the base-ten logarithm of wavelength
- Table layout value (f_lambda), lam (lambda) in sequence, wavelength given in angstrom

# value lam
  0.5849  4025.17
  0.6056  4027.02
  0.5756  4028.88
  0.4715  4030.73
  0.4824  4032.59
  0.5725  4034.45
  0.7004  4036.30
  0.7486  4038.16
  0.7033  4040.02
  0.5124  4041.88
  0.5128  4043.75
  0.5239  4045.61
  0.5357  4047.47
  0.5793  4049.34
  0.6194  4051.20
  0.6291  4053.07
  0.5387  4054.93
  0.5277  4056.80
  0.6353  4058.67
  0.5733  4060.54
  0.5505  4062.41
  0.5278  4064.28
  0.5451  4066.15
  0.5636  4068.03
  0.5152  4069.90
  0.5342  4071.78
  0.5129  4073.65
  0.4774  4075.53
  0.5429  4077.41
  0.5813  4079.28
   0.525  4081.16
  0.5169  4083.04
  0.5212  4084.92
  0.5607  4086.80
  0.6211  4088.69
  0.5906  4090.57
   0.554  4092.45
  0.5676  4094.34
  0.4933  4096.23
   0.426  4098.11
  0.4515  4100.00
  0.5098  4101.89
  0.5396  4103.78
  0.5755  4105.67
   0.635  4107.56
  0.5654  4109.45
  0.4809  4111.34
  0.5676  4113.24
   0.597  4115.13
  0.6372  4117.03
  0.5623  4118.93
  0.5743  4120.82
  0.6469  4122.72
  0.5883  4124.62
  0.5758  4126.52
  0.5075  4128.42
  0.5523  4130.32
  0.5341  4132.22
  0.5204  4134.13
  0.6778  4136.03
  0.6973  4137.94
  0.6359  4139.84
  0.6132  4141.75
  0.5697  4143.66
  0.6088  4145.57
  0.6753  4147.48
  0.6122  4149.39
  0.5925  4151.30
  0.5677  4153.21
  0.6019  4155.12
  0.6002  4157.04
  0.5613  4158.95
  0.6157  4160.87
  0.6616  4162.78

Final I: 3.1 angstrom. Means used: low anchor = 0.572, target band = 0.537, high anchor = 0.596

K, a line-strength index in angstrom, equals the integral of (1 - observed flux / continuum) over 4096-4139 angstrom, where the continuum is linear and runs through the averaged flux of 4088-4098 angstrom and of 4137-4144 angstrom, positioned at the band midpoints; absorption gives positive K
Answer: 2.3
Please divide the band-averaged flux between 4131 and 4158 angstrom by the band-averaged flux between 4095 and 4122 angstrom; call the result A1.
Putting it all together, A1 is 1.11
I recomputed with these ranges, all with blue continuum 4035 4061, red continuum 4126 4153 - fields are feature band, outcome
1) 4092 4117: 2.4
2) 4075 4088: 1.3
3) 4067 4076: 1.1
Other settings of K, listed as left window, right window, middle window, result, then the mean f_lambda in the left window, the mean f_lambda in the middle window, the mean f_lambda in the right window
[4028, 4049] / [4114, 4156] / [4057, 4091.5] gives 2.1 angstrom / 0.576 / 0.549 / 0.598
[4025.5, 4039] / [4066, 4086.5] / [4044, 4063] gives -0.2 angstrom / 0.593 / 0.57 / 0.531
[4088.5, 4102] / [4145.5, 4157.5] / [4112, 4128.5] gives -0.8 angstrom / 0.523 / 0.586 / 0.609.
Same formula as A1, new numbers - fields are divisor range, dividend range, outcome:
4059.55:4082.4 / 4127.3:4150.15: 1.12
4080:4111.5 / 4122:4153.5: 1.11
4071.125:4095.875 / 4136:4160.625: 1.13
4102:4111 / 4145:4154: 1.08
